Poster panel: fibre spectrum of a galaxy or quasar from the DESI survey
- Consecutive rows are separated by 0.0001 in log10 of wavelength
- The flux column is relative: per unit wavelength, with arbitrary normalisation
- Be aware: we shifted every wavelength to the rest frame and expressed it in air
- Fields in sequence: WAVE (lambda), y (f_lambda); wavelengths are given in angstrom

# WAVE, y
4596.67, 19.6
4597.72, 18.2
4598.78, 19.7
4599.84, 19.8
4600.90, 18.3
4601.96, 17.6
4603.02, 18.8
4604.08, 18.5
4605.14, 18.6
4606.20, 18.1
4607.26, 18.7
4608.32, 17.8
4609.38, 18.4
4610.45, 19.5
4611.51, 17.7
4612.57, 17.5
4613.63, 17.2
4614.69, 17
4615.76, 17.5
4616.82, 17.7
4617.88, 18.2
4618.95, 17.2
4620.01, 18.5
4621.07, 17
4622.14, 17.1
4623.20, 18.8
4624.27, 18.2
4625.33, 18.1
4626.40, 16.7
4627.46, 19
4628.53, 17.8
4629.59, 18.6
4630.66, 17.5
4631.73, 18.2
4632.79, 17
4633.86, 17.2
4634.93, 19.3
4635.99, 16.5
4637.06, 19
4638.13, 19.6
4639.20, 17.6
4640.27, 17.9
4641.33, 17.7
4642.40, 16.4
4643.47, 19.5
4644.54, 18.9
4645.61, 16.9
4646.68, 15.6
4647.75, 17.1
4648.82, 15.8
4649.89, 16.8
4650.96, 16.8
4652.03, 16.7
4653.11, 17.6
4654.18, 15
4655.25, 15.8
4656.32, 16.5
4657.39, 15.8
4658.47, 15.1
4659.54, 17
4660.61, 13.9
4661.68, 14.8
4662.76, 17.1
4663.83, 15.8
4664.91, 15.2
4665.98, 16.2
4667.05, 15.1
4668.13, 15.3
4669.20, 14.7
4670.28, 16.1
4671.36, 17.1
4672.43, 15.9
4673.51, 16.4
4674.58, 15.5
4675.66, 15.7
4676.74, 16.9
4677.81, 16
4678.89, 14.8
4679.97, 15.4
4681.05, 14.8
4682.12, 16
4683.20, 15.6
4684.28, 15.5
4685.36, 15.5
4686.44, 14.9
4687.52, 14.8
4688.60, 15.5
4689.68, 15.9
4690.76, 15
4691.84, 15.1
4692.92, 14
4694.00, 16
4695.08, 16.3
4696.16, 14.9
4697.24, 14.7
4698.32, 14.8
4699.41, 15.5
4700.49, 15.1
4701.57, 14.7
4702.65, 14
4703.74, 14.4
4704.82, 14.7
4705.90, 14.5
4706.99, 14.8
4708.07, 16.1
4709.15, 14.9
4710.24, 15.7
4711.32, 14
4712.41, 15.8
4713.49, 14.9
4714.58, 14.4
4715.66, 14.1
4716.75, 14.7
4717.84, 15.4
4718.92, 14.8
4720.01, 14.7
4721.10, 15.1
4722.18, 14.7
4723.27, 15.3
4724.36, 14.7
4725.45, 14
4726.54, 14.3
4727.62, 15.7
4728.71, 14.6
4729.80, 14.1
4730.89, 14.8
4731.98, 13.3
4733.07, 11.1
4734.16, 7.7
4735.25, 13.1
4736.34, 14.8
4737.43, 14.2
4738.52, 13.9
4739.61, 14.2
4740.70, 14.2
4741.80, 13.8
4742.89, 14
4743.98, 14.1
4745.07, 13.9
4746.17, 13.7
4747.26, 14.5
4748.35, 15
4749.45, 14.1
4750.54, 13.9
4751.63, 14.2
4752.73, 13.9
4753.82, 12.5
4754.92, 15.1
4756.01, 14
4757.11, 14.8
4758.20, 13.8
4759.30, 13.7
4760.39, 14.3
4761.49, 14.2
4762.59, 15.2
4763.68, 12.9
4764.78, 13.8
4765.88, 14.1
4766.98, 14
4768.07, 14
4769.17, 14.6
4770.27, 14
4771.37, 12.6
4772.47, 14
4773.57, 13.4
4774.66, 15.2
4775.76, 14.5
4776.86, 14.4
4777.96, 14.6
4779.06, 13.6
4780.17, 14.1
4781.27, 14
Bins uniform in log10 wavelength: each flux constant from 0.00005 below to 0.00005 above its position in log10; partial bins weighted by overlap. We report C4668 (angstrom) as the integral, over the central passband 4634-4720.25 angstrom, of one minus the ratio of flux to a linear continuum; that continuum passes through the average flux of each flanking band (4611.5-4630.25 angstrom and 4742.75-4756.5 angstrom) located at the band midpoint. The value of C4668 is 1.8 angstrom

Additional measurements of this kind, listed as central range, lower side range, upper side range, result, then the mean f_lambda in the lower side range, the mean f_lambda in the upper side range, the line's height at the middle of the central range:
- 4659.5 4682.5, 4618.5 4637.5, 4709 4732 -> 1.0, 17.9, 14.8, 16.4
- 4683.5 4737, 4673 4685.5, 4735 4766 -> 1.2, 15.7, 14.1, 15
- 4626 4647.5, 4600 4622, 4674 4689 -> -1.0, 18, 15.5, 17.1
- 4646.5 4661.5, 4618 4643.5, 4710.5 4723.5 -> 0.9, 17.9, 14.8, 17.1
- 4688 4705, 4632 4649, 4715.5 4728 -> 0.7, 17.7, 14.8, 15.7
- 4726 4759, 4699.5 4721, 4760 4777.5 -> 1.3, 14.8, 14.1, 14.4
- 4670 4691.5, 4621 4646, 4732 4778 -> 0.9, 18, 13.8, 16.4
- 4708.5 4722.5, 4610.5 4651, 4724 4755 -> -0.2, 17.7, 13.8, 14.7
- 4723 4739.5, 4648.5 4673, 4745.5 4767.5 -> 1.0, 15.9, 14.1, 14.6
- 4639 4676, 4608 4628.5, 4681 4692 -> 0.2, 17.8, 15.4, 16.4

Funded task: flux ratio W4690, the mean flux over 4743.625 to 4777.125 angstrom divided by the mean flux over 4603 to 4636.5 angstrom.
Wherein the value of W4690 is 0.8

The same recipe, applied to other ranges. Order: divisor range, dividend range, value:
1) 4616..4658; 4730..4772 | 0.79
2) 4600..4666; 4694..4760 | 0.82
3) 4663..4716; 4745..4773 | 0.92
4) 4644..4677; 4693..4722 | 0.93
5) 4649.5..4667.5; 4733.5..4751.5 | 0.86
